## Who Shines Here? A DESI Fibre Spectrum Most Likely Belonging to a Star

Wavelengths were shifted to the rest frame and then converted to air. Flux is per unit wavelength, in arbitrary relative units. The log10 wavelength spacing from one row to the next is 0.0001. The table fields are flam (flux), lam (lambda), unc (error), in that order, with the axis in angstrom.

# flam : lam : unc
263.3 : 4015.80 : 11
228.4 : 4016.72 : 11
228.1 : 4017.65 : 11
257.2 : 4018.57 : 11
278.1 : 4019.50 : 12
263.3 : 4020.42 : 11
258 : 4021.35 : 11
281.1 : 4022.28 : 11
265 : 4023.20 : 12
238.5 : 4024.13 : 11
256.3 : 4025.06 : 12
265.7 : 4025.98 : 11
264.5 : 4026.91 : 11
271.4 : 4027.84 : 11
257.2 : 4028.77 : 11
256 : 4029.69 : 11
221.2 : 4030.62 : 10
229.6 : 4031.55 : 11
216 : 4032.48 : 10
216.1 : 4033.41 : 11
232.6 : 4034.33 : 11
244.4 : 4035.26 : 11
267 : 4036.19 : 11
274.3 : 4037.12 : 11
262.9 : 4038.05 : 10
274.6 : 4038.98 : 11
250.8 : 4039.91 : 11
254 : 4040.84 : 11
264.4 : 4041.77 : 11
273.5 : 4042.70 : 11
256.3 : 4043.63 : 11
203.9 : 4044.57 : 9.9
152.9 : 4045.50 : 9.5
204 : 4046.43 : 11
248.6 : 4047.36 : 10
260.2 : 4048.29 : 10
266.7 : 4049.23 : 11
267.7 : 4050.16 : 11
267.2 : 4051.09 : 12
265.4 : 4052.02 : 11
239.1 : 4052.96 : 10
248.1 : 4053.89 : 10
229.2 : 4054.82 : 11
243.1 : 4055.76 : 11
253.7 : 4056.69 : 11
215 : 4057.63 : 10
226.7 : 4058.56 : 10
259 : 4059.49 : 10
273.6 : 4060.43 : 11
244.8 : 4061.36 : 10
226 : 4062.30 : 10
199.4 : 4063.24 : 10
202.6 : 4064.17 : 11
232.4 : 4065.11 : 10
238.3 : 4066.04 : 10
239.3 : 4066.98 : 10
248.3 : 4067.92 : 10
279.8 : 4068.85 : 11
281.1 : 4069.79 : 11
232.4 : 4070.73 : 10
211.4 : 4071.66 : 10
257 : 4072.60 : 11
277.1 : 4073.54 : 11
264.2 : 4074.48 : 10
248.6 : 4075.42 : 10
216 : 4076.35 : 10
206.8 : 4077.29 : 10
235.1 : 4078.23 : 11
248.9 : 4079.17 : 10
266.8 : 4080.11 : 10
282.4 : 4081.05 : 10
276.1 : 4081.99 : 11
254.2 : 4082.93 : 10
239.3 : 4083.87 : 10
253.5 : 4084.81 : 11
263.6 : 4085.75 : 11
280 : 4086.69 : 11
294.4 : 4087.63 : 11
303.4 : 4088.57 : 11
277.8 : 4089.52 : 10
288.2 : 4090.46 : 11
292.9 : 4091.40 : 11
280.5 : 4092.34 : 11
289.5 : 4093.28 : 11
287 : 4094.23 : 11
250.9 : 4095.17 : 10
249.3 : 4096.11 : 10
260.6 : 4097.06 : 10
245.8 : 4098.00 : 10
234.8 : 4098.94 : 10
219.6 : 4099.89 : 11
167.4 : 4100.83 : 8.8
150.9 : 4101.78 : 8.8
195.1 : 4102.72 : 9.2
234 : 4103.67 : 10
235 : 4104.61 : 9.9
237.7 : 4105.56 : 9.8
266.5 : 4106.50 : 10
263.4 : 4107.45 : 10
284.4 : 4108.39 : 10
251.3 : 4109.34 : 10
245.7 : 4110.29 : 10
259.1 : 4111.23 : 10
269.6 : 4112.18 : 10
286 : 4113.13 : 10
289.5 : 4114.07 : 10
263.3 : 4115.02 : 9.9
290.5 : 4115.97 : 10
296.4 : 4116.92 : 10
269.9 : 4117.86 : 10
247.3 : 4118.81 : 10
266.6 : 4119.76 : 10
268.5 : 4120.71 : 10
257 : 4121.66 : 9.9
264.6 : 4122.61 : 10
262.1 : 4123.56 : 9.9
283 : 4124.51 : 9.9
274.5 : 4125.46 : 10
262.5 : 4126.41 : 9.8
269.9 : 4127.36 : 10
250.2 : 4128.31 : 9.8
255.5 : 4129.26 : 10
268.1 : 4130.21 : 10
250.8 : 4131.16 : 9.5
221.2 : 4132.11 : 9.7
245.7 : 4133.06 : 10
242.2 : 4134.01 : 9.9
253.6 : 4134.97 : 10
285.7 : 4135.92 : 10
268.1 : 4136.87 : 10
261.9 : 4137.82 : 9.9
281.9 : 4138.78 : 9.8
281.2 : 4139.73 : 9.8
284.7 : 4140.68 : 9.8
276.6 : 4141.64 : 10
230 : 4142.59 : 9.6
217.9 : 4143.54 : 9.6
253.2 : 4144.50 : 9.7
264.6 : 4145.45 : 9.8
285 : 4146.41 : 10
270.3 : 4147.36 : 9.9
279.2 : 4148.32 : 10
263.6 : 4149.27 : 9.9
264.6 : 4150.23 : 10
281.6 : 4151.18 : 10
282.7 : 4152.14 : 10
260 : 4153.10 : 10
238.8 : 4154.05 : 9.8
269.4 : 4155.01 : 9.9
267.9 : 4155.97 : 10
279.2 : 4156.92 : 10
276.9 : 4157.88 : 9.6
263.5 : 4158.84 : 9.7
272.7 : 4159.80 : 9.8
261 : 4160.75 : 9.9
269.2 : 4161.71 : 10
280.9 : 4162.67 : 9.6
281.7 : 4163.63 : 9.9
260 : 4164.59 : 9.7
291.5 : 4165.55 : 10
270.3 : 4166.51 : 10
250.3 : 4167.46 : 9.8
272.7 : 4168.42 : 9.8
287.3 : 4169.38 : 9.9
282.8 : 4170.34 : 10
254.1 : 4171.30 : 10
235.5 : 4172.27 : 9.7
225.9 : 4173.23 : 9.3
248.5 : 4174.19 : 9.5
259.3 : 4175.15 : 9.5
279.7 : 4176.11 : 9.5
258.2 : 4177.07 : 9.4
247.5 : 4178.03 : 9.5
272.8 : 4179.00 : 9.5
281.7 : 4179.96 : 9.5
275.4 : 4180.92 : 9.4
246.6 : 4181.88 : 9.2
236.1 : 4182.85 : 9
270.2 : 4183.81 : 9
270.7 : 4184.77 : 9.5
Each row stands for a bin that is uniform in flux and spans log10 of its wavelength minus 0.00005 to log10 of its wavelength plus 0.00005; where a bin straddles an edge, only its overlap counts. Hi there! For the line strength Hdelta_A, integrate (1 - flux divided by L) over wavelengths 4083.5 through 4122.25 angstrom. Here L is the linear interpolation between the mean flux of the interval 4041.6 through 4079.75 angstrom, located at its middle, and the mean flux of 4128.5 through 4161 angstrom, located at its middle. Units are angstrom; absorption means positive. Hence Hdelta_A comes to -1.0 angstrom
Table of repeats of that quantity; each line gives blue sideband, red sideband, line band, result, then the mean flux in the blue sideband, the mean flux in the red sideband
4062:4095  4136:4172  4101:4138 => 0.9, 257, 269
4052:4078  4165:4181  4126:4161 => -0.8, 241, 264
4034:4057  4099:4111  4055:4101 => -2.7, 248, 230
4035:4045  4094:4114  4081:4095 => -1.7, 257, 243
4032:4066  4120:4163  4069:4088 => -0.4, 242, 264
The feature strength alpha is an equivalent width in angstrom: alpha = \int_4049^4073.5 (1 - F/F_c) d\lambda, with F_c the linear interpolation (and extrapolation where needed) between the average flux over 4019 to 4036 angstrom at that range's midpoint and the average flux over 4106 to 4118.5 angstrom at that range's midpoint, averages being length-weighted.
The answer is 1.4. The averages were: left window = 251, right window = 272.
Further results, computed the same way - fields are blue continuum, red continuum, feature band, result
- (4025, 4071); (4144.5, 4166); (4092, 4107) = 1.2 angstrom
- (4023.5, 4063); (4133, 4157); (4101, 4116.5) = 0.5 angstrom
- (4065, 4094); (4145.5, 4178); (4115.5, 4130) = -0.2 angstrom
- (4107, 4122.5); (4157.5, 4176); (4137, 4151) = 0.1 angstrom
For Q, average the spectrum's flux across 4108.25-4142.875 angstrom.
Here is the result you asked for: 265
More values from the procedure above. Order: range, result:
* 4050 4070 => 244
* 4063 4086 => 247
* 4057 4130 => 254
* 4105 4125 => 268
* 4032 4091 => 249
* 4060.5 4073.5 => 240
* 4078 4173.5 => 262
